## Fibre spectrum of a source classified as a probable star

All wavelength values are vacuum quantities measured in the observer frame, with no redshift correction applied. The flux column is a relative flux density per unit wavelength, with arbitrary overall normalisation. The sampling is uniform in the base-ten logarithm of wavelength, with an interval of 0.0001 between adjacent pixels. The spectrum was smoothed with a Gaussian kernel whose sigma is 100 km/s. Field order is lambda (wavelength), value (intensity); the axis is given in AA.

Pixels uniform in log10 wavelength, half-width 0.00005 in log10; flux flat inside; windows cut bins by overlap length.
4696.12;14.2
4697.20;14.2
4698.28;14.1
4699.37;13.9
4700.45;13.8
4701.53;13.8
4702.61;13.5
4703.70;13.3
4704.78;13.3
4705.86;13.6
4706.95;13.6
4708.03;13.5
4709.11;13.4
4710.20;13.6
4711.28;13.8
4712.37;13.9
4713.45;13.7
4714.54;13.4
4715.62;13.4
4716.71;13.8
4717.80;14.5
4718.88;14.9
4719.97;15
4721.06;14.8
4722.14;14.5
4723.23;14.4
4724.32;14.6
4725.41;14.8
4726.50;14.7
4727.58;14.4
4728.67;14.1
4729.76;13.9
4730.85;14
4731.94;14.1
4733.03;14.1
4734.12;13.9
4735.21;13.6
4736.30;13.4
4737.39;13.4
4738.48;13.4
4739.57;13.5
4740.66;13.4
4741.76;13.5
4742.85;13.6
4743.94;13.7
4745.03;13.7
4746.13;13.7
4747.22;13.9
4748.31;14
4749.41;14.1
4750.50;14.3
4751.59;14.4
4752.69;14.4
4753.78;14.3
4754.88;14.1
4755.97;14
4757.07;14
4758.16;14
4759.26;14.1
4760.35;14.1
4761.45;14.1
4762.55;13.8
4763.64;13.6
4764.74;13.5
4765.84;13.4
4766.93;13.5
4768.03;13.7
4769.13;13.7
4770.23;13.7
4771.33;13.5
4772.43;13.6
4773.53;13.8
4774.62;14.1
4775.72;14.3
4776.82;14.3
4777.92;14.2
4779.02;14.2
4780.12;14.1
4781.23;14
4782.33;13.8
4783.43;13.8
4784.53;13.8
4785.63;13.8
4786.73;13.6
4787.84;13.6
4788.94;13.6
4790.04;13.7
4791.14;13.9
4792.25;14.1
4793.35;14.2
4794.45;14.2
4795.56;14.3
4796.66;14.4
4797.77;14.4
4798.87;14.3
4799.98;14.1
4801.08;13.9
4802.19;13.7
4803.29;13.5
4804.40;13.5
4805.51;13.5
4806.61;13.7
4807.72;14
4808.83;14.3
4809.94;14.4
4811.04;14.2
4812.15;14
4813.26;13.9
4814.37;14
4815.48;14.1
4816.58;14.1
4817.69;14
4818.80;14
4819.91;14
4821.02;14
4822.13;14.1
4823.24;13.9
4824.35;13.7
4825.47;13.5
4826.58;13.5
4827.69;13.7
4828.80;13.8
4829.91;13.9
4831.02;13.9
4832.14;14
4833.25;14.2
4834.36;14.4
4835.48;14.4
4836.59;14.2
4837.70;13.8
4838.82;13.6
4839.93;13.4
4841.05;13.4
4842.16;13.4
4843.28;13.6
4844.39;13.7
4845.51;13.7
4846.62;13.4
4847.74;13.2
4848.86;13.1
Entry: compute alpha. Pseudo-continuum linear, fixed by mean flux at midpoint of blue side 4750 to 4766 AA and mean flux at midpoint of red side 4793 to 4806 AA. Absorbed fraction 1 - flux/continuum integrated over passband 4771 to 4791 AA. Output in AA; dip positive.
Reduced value 0.2 AA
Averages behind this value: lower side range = 14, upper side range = 14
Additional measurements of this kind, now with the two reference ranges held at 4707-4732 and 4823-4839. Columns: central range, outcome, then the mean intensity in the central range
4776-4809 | 0.08 AA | 13.9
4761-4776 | 0.33 AA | 13.7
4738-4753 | 0.27 AA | 13.8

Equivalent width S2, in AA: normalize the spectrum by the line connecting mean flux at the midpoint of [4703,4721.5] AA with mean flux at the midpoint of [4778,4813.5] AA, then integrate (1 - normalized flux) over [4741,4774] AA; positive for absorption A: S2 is 0.1 AA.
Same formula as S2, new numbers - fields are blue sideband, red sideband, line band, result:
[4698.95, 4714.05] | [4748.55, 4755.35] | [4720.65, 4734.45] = -0.4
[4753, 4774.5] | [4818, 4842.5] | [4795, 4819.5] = -0.3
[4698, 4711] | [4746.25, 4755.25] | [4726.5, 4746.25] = 0.3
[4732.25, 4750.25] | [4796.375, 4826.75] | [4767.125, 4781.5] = -0.1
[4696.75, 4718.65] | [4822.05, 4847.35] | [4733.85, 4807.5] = -0.6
